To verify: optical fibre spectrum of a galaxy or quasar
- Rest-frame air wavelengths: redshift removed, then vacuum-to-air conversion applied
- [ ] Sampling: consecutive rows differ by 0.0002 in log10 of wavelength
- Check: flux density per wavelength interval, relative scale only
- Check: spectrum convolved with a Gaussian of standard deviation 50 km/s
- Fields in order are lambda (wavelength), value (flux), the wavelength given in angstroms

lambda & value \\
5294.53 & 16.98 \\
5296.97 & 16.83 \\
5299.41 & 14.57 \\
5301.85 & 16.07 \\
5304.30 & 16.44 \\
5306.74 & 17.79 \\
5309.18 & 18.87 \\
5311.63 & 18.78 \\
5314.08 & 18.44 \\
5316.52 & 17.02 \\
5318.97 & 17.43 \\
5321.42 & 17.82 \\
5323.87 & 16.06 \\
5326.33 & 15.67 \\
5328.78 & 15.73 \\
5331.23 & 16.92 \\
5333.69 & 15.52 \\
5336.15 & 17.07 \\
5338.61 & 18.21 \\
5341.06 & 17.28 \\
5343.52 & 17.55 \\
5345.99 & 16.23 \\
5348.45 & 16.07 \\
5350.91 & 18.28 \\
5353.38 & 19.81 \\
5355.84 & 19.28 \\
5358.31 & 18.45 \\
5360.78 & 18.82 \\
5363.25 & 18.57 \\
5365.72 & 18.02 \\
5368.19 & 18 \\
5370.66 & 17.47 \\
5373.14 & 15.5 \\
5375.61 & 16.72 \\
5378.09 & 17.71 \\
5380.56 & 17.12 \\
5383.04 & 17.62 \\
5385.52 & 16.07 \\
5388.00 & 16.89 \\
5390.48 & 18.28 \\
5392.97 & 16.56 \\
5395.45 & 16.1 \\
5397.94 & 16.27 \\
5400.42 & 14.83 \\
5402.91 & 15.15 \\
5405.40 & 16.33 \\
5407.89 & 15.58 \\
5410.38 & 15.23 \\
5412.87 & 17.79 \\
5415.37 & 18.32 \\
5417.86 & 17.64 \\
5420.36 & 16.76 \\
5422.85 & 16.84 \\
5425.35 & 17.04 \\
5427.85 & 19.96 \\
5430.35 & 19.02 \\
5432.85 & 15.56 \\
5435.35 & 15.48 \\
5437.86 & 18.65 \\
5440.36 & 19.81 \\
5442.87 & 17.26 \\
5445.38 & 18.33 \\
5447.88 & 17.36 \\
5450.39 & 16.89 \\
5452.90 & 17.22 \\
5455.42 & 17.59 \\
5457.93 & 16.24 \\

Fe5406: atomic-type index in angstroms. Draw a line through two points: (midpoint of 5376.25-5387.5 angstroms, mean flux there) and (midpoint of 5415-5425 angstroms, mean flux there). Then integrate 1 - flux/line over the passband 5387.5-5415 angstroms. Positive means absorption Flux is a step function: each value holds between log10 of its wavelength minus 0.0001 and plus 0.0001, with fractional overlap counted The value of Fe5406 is 1.4 angstroms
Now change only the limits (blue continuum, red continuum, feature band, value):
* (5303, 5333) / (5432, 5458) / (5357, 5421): 1.15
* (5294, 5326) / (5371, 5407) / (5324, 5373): -1.81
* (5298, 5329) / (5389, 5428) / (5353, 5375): -1.64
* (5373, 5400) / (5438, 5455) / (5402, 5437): 0.88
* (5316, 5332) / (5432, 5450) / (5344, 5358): -0.92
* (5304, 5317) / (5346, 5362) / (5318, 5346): 2.09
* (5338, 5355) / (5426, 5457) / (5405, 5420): 0.73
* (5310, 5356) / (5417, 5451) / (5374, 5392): 0.31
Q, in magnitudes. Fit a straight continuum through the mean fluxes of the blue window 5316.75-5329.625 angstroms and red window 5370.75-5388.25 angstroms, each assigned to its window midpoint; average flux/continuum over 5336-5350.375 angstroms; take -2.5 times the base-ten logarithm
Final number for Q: -0.029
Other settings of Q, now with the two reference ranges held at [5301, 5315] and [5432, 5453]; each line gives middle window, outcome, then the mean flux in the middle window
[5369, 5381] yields 0.04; 16.9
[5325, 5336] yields 0.11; 16.1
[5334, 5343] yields 0.02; 17.3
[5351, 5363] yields -0.08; 19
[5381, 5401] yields 0.06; 16.7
